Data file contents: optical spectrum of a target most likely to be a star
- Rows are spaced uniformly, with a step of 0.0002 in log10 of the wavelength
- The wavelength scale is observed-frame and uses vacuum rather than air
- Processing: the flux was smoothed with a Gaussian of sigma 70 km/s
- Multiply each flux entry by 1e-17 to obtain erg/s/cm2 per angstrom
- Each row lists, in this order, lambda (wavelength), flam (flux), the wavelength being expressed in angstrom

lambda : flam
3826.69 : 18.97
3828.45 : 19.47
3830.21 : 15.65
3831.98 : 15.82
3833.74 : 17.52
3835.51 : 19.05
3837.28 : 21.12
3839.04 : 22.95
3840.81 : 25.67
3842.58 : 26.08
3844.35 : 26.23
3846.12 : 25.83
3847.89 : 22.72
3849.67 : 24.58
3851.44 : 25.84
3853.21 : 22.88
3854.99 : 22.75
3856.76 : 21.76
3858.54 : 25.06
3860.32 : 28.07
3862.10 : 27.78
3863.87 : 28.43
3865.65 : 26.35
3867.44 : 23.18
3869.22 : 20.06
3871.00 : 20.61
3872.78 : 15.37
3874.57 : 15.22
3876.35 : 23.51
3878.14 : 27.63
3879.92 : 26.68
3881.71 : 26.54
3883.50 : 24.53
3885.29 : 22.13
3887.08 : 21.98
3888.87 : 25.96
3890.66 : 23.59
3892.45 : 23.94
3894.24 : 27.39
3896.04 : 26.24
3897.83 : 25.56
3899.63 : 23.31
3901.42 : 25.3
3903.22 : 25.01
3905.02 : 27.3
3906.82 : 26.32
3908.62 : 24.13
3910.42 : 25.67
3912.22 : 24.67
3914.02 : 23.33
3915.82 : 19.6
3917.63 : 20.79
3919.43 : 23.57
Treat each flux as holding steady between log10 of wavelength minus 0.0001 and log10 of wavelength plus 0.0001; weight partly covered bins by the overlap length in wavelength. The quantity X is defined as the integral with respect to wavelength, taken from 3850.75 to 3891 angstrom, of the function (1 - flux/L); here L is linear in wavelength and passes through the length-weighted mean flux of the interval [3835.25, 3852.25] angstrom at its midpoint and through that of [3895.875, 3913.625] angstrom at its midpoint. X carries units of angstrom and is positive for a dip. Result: 1.5 angstrom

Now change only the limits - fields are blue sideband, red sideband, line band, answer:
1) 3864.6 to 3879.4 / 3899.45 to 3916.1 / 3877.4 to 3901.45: -2.0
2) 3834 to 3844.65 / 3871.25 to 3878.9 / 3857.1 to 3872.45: -2.4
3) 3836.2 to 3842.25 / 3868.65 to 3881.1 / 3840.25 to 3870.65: -3.1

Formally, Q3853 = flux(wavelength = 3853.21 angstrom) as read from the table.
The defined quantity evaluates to 22.88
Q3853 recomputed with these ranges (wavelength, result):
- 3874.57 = 15.22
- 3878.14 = 27.63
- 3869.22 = 20.06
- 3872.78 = 15.37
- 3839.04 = 22.95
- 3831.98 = 15.82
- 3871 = 20.61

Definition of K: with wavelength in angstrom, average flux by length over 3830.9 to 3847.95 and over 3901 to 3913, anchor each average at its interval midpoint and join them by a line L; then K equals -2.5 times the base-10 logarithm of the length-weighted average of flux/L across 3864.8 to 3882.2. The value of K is 0.07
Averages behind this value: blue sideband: 22.2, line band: 22.4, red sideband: 25.5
